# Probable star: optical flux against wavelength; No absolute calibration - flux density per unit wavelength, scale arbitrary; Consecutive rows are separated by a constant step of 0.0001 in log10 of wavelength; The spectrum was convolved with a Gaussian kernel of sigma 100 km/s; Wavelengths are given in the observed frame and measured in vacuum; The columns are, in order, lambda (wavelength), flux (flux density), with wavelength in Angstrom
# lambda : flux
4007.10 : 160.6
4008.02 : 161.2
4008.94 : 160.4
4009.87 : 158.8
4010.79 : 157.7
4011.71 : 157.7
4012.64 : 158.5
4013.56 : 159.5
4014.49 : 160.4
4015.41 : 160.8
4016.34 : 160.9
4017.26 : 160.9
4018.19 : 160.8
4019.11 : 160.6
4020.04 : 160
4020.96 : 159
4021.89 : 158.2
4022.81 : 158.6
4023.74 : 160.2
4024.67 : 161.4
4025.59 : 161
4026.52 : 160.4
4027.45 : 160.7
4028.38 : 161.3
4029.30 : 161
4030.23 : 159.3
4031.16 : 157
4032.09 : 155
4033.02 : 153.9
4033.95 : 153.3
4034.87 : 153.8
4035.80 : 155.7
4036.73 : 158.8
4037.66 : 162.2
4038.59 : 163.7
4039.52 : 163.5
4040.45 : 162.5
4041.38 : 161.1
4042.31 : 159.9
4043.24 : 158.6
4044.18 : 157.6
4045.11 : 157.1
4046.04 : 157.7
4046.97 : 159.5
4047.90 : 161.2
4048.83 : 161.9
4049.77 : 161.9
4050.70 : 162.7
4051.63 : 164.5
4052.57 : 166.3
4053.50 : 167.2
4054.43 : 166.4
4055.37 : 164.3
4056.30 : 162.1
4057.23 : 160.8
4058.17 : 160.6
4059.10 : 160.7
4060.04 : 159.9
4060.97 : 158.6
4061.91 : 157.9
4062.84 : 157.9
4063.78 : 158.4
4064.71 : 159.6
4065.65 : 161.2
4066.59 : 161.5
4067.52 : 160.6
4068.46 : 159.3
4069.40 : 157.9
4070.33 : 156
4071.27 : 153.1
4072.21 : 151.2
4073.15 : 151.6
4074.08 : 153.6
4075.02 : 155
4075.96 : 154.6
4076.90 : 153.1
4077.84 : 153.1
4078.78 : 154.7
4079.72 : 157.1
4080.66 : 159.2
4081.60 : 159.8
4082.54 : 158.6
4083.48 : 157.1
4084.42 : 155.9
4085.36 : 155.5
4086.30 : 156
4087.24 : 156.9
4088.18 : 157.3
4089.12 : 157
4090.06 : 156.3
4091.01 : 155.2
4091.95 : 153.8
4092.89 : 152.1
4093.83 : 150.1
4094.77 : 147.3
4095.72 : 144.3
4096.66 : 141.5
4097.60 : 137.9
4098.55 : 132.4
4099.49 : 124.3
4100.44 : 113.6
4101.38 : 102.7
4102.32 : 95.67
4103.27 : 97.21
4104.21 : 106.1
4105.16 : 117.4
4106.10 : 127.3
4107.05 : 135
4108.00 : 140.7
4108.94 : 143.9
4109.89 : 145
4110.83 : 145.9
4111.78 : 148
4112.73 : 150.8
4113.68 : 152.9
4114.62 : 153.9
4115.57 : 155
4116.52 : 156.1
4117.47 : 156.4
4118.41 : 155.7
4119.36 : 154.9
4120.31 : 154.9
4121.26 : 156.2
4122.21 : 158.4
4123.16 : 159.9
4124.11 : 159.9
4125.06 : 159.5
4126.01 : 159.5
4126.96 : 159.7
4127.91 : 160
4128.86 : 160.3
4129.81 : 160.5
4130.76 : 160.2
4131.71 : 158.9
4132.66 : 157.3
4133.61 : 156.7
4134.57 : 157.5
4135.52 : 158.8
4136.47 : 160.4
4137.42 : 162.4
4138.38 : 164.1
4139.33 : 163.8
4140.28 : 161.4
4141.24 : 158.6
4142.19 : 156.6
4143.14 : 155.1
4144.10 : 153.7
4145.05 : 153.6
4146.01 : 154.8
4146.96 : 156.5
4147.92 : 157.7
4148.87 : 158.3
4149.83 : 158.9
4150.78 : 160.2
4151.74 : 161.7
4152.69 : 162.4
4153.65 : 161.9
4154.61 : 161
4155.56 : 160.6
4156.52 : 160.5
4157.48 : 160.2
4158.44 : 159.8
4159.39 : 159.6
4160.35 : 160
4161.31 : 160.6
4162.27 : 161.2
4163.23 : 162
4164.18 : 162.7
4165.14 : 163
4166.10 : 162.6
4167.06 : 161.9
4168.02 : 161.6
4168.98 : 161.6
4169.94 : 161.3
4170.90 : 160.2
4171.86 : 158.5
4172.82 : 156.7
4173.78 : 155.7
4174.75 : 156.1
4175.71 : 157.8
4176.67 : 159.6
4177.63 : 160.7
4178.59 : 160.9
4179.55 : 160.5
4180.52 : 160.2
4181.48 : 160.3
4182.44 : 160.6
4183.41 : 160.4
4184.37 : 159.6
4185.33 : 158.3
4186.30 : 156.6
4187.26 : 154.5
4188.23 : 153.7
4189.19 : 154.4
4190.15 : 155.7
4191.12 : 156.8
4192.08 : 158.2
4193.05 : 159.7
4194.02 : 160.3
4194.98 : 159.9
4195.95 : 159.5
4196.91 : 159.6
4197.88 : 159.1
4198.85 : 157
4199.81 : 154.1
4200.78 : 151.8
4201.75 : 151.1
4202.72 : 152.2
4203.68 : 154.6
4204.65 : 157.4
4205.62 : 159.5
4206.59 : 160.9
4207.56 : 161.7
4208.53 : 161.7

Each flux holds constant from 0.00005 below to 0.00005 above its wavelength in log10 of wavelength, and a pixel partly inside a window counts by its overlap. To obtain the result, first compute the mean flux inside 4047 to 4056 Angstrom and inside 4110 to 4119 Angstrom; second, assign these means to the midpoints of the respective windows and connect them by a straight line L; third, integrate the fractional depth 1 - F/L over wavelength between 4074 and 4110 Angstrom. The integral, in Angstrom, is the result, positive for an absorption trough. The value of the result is 3.2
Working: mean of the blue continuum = 164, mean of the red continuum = 153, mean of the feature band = 143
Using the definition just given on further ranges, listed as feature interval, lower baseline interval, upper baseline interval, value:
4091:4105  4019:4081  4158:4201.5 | 2.63 Angstrom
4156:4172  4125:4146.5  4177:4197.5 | -0.24 Angstrom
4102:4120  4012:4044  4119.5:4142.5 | 2.26 Angstrom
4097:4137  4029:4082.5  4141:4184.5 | 3.46 Angstrom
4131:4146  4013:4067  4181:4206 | -0.03 Angstrom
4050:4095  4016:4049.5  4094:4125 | -2.52 Angstrom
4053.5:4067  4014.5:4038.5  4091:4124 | -0.84 Angstrom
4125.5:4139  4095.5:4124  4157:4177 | -1.14 Angstrom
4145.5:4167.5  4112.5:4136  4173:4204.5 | -0.40 Angstrom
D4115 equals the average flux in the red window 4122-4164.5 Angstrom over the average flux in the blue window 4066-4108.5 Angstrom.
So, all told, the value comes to 1.1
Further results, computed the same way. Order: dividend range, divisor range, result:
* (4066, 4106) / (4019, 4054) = 0.91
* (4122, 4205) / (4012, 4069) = 0.99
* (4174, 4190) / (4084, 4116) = 1.13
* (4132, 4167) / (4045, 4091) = 1.01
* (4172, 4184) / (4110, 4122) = 1.04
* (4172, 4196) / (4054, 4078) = 1.00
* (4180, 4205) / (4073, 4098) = 1.02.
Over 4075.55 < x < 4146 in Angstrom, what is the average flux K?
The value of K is 150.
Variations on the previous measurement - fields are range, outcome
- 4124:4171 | 160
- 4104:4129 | 150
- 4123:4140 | 160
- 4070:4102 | 149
